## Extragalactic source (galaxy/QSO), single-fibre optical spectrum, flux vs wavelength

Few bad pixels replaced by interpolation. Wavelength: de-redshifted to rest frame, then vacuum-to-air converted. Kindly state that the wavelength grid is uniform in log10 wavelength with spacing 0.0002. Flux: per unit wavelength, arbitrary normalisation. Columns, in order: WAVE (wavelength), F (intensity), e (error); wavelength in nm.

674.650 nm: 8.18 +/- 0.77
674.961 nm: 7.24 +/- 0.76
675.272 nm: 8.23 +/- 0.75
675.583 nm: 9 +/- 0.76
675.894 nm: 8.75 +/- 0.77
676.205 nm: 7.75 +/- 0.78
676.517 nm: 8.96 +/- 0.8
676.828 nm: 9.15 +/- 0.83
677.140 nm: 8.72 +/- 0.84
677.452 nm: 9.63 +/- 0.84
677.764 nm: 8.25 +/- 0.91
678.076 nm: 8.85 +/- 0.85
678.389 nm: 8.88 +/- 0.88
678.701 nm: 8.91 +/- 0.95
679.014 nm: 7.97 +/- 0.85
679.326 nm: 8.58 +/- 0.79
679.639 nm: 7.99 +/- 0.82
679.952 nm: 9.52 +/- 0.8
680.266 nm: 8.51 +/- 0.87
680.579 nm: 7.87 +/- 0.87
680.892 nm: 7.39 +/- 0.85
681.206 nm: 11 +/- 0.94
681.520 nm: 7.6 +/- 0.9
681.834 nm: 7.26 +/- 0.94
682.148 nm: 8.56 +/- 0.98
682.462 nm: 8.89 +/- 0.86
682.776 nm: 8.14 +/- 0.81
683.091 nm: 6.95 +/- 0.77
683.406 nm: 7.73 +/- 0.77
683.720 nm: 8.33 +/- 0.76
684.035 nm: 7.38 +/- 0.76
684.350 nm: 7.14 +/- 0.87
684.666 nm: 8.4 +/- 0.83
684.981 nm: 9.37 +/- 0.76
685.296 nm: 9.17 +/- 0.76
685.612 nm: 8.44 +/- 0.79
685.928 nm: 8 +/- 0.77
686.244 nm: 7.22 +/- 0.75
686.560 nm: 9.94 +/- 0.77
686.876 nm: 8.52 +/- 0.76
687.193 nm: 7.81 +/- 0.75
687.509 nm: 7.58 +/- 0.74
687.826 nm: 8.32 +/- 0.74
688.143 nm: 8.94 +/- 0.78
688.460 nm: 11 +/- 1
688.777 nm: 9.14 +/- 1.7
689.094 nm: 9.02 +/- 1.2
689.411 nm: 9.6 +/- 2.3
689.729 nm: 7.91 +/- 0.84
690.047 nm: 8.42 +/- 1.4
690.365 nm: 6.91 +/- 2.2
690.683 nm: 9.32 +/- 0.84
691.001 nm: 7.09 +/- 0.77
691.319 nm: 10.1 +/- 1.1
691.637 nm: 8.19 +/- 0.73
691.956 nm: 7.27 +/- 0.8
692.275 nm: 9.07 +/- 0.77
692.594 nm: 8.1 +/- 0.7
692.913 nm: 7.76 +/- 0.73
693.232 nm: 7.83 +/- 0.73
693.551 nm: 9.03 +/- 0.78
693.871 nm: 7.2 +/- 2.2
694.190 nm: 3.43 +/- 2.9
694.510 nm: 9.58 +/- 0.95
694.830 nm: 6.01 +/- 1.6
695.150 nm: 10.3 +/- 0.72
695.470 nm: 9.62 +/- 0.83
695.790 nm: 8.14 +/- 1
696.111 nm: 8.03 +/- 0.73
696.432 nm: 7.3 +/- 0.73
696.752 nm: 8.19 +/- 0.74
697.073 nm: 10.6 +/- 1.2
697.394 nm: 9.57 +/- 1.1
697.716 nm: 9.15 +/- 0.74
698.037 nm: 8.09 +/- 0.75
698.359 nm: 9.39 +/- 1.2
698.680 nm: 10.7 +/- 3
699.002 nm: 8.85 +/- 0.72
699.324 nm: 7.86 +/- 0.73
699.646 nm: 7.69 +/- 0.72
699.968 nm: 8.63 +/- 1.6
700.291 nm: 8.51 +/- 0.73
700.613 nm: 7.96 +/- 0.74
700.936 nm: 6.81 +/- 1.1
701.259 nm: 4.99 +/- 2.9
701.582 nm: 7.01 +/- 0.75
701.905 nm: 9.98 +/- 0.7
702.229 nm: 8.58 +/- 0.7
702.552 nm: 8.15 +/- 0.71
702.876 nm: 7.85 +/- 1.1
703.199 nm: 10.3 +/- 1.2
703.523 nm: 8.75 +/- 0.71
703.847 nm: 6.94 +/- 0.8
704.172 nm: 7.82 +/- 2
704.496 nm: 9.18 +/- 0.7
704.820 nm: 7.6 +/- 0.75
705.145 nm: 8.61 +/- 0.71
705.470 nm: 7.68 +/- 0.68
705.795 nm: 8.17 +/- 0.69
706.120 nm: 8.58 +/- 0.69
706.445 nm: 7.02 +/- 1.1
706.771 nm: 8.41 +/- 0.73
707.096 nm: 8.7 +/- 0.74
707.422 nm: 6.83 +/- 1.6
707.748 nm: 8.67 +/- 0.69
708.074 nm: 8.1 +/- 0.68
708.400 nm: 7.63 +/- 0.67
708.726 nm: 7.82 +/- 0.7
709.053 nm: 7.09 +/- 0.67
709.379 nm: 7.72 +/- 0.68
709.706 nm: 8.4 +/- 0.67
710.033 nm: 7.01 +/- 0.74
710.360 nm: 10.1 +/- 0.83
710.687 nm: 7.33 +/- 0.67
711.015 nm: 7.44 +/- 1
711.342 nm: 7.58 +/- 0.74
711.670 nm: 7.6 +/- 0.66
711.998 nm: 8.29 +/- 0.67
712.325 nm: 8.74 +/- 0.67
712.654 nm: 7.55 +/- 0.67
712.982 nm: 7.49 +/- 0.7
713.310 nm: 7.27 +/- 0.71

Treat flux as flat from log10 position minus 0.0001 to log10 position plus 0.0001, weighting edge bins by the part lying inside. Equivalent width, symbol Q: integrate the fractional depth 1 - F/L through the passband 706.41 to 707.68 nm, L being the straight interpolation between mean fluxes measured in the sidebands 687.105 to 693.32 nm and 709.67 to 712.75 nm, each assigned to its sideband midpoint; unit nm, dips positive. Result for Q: 0.03 nm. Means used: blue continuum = 8.48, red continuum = 8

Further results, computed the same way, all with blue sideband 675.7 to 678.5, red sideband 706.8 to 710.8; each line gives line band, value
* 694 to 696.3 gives 0.13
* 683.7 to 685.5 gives 0.06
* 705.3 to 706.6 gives 0.03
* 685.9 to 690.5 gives -0.05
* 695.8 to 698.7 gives -0.21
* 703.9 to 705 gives 0.00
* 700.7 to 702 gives 0.17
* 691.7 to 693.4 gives 0.07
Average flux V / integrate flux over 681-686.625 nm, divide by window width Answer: 8.27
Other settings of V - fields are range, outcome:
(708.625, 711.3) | 7.85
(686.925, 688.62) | 8.72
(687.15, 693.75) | 8.5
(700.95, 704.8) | 8.07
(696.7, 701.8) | 8.39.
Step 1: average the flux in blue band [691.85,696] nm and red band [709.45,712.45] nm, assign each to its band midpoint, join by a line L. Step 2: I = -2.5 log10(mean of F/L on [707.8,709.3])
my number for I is 0.04 mag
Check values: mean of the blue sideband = 7.96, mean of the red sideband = 8.04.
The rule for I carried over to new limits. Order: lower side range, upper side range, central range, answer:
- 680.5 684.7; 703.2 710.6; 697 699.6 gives -0.14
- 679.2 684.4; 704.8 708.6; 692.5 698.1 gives -0.02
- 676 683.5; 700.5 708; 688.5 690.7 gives -0.05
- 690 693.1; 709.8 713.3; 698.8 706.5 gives -0.01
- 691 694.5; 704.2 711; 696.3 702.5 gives -0.07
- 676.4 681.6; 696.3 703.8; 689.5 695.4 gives 0.07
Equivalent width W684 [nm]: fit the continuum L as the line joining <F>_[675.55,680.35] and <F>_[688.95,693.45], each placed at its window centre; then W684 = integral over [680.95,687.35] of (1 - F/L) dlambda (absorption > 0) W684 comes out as 0.191 nm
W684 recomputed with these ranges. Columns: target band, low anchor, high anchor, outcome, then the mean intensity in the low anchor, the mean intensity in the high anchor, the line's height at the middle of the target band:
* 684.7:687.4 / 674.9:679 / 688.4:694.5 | -0.05 nm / 8.65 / 8.22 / 8.38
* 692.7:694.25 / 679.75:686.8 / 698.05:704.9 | 0.18 nm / 8.31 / 8.27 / 8.29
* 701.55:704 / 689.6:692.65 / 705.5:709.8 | -0.16 nm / 8.25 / 7.92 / 8.01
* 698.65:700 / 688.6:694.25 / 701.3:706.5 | -0.06 nm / 8.17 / 8.21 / 8.2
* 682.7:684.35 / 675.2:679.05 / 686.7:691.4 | 0.20 nm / 8.73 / 8.63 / 8.67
